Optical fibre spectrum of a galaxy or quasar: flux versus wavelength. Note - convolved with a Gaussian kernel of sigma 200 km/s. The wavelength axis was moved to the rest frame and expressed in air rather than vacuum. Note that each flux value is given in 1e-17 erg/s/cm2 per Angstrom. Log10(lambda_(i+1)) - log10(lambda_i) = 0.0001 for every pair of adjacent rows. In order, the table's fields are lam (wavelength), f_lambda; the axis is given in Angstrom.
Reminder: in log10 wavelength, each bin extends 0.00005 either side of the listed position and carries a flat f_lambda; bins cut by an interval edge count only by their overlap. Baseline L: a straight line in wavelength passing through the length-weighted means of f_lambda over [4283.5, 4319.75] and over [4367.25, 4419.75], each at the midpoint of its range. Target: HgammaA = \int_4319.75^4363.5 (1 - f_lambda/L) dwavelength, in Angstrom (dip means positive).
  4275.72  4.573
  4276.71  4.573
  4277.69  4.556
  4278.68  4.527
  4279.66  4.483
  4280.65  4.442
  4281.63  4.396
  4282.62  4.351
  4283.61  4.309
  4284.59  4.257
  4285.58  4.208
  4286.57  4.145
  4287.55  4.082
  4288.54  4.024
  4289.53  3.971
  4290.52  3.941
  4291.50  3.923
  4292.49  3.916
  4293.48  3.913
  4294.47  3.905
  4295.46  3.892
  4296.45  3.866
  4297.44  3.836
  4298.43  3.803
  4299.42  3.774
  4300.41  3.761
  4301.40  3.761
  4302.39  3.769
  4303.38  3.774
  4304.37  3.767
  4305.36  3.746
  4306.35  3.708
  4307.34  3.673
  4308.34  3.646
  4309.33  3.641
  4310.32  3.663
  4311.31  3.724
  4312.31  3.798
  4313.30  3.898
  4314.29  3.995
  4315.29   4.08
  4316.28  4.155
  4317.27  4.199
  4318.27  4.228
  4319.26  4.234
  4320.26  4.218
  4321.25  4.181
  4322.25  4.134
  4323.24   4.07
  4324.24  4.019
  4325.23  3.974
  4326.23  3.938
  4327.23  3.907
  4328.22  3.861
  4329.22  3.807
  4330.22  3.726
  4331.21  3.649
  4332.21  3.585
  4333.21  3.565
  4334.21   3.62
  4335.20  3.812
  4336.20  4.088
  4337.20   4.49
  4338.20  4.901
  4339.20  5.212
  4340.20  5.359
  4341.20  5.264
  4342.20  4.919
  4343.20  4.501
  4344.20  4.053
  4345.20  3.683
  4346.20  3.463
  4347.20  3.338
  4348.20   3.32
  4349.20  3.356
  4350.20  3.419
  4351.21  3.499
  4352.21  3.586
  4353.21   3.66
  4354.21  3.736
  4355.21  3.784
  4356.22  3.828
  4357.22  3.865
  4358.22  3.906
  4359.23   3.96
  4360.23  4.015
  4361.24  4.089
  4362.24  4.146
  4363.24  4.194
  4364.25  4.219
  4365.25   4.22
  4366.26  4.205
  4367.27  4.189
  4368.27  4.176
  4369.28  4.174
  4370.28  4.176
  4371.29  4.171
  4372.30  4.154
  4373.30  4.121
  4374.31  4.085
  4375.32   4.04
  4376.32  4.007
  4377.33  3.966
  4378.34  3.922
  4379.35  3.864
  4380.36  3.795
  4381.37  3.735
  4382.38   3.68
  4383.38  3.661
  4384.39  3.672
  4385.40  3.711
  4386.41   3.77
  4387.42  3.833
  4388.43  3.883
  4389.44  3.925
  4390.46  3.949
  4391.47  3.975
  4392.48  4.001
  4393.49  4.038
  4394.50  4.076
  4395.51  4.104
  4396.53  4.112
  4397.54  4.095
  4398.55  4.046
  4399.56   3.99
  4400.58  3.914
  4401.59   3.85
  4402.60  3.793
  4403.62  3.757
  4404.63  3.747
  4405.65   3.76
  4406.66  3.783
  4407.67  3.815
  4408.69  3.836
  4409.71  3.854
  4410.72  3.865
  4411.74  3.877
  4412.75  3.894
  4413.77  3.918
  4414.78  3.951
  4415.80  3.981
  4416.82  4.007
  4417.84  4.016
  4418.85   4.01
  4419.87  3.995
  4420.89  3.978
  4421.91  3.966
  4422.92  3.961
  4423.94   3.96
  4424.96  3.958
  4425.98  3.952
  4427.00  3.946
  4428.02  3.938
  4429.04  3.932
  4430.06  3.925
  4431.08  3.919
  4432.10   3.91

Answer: -0.8 Angstrom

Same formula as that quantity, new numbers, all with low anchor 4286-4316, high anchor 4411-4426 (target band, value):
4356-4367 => -0.5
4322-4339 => -0.4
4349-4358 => 0.6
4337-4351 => -1.2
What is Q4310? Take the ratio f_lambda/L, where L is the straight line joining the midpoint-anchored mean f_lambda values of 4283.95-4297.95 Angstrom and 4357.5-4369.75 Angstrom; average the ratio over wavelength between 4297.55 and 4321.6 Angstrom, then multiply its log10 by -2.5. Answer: 0.04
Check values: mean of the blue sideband 3.99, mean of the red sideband 4.12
